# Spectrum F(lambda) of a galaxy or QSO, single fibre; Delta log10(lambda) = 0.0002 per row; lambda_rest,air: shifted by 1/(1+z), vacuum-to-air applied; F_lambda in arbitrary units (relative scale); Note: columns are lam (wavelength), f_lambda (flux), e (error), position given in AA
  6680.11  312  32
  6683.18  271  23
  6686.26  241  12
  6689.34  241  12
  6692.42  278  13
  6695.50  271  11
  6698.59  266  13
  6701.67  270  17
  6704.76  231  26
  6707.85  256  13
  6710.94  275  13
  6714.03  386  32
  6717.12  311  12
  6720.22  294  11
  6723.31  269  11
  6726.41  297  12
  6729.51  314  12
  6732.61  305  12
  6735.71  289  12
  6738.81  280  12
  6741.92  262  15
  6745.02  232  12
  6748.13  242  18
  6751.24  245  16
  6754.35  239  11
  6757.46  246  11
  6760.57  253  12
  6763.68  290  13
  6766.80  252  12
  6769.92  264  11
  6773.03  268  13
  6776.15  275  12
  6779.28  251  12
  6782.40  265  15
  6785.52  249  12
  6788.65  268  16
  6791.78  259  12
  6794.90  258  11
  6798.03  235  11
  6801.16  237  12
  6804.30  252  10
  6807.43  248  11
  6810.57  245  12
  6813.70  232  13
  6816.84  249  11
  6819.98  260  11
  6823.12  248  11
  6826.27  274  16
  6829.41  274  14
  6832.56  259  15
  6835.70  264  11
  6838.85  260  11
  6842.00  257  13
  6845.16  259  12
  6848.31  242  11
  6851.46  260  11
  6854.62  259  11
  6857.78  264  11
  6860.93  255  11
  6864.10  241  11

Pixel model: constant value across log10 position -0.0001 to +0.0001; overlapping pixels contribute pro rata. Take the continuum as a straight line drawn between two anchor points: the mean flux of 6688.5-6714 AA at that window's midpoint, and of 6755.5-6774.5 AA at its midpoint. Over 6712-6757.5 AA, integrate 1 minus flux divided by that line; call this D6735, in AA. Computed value -2.8 AA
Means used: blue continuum 269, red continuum 262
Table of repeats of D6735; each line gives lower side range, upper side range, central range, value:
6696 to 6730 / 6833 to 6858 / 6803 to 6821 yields 1.2 AA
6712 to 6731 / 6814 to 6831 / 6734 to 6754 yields 2.8 AA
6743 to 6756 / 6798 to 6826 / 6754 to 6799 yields -2.9 AA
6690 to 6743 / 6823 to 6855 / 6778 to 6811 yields 2.1 AA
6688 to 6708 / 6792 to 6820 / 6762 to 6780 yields -1.2 AA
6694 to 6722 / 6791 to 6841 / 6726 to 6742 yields -1.0 AA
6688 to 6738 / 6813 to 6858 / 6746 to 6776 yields 2.0 AA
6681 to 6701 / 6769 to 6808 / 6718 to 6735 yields -2.3 AA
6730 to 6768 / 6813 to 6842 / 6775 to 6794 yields 0.0 AA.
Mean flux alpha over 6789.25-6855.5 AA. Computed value 254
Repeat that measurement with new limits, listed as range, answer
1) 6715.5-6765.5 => 273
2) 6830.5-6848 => 259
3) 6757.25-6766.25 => 264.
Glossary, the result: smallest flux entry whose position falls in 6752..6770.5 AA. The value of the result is 239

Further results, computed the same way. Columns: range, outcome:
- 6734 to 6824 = 232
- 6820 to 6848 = 248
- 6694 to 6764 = 231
